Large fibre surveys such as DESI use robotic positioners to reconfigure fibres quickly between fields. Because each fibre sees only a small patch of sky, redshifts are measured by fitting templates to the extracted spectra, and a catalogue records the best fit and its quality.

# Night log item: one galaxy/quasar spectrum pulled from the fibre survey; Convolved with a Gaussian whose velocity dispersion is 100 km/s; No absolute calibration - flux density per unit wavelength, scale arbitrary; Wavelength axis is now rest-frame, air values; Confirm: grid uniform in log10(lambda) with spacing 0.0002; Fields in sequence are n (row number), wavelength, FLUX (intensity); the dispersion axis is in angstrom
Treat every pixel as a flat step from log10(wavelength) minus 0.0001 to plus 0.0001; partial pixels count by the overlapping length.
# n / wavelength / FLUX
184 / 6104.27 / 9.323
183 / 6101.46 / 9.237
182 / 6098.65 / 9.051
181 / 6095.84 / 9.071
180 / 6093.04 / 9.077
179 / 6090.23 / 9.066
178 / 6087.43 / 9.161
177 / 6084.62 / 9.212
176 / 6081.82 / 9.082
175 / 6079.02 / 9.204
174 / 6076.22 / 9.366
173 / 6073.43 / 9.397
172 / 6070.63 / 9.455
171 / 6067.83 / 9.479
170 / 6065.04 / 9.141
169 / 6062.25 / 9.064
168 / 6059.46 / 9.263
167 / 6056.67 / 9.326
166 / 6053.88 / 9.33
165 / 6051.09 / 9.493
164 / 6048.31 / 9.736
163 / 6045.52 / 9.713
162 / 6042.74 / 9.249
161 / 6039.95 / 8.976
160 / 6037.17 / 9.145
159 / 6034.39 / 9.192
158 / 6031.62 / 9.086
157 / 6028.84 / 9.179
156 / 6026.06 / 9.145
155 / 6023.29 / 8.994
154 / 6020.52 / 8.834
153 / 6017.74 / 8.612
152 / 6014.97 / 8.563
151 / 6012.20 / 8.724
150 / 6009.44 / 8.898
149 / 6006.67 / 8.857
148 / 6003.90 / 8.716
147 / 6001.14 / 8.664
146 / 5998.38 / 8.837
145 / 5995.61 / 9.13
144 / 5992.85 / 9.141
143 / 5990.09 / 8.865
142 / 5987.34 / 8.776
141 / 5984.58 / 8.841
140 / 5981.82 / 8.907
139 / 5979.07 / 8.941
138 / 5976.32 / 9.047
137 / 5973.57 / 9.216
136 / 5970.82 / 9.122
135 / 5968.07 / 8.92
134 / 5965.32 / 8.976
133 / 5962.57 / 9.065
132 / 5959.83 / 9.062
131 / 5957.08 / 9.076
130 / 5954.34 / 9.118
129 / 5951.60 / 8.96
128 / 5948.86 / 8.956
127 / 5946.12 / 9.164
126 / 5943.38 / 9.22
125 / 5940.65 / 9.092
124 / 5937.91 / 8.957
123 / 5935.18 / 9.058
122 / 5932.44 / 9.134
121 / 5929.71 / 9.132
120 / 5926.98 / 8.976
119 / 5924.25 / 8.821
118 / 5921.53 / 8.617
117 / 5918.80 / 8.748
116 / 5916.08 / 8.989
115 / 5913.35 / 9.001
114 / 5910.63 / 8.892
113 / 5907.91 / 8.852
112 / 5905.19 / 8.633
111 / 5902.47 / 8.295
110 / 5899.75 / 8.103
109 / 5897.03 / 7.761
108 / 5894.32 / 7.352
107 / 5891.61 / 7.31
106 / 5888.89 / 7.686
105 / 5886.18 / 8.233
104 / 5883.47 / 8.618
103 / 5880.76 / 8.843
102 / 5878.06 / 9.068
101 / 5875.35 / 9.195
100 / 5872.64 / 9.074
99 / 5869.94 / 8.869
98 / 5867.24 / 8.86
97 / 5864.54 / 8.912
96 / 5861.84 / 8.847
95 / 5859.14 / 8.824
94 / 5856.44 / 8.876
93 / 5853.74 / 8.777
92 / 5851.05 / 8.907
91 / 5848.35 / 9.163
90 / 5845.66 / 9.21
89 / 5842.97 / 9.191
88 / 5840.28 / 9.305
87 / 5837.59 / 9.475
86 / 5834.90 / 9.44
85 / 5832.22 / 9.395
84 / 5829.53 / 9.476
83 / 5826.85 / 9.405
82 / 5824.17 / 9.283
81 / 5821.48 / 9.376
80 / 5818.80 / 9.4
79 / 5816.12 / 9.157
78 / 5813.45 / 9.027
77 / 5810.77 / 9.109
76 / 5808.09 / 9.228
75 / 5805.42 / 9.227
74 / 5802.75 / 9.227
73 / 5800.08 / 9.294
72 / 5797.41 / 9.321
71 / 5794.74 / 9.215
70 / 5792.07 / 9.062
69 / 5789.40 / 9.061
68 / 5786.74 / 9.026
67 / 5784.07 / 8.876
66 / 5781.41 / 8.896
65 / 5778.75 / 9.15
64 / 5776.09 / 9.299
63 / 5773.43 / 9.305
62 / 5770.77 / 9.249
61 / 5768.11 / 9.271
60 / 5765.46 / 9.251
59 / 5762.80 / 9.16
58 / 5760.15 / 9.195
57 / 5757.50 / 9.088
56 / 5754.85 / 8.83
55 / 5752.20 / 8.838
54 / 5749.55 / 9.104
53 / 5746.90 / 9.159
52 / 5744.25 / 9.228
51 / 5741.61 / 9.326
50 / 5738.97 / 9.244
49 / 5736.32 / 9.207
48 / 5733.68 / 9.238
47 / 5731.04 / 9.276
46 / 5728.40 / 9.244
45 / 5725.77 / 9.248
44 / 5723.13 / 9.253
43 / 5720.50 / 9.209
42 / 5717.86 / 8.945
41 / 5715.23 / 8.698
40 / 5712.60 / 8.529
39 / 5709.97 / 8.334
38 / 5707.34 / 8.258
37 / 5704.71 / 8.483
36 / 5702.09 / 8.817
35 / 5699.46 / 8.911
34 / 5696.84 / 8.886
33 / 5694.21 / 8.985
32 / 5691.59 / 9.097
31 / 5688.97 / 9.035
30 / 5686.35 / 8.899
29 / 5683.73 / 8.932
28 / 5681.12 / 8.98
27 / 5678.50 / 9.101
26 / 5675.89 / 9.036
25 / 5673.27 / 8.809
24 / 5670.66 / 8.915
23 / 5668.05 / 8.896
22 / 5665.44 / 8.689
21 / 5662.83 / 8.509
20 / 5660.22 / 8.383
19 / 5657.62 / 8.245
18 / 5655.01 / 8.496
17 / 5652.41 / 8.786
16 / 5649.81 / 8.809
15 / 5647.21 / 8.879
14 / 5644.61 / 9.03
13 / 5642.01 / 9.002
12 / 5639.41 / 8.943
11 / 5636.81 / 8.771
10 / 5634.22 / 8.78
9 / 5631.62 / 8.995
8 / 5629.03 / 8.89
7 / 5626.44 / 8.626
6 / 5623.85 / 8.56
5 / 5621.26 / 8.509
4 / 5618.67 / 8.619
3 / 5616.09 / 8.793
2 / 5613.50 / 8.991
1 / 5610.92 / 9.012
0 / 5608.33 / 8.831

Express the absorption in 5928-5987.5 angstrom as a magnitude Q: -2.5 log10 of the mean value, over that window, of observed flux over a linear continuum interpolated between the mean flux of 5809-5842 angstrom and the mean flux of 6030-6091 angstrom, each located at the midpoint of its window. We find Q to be 0.031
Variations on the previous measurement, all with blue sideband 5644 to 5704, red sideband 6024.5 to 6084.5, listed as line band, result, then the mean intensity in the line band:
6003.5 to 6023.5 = 0.06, 8.76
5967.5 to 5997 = 0.02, 8.99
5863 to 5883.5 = 0.01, 8.95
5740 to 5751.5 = -0.03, 9.19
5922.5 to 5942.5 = 0.01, 9.02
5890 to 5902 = 0.18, 7.68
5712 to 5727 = -0.01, 9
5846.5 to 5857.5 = 0.01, 8.94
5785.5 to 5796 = -0.01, 9.09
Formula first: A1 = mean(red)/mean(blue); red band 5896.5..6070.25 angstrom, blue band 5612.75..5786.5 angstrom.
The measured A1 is 1.0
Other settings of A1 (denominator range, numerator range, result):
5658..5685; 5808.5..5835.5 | 1.06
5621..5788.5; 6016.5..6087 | 1.03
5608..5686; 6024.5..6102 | 1.05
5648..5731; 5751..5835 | 1.04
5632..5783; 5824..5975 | 0.99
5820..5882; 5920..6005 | 0.99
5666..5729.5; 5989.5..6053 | 1.02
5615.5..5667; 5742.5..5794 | 1.05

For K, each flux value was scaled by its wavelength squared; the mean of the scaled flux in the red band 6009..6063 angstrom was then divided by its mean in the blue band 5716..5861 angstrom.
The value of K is 1.08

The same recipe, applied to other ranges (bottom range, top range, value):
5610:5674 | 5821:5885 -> 1.12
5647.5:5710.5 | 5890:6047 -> 1.12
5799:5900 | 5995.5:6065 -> 1.08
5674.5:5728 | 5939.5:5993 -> 1.11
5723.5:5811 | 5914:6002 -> 1.05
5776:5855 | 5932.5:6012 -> 1.03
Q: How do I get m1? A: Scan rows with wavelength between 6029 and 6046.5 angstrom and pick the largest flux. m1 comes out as 9.713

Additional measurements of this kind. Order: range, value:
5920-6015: 9.22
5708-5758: 9.326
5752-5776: 9.305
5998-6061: 9.736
